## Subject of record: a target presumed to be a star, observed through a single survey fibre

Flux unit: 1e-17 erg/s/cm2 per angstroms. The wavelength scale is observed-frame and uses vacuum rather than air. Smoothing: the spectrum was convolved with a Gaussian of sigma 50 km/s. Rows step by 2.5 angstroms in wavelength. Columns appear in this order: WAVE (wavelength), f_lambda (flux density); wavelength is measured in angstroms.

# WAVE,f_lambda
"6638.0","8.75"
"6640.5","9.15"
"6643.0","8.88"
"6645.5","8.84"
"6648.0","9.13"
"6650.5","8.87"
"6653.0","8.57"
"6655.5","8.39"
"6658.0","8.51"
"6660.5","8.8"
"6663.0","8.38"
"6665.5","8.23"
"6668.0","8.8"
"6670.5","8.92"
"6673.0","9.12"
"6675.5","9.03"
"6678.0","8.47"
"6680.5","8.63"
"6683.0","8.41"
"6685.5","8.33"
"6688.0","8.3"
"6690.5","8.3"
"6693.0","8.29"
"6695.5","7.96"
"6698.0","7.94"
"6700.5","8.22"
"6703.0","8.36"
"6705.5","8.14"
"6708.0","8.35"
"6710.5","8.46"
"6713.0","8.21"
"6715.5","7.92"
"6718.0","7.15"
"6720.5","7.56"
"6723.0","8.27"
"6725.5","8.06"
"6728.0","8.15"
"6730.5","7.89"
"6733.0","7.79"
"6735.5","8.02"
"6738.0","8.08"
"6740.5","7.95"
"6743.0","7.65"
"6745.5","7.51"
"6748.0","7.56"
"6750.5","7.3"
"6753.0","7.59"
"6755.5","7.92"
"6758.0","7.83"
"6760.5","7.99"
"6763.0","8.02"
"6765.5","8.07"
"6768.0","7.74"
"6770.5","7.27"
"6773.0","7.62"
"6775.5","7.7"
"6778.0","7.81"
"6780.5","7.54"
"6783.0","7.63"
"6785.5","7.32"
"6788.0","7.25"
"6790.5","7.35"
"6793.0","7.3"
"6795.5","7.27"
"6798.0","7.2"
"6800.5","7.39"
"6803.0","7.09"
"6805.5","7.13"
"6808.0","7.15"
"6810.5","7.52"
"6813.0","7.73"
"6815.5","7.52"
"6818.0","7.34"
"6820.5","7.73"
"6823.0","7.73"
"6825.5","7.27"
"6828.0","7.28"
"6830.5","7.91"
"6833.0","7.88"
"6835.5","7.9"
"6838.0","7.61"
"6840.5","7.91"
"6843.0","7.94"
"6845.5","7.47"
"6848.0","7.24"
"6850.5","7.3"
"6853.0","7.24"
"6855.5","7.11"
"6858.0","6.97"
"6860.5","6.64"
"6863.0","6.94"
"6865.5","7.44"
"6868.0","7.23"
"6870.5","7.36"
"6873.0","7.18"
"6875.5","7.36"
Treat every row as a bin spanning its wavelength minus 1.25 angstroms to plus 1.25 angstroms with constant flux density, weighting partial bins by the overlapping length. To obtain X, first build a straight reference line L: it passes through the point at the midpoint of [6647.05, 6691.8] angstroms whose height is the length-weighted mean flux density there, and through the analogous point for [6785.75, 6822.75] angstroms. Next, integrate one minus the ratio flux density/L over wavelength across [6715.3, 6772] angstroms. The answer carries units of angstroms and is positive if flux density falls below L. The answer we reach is 1.0 angstroms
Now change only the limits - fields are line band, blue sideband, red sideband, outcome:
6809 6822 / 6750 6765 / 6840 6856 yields 0.03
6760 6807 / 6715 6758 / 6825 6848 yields 1.42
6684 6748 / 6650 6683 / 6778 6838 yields 1.66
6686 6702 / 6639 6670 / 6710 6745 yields 0.21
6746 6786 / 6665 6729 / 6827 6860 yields 1.18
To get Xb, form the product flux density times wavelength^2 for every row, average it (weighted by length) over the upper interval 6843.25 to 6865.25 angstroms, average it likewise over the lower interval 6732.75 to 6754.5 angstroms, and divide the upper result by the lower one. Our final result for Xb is 1.0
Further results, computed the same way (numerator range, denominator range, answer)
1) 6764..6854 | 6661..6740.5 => 0.94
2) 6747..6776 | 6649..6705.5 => 0.93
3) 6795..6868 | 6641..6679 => 0.89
